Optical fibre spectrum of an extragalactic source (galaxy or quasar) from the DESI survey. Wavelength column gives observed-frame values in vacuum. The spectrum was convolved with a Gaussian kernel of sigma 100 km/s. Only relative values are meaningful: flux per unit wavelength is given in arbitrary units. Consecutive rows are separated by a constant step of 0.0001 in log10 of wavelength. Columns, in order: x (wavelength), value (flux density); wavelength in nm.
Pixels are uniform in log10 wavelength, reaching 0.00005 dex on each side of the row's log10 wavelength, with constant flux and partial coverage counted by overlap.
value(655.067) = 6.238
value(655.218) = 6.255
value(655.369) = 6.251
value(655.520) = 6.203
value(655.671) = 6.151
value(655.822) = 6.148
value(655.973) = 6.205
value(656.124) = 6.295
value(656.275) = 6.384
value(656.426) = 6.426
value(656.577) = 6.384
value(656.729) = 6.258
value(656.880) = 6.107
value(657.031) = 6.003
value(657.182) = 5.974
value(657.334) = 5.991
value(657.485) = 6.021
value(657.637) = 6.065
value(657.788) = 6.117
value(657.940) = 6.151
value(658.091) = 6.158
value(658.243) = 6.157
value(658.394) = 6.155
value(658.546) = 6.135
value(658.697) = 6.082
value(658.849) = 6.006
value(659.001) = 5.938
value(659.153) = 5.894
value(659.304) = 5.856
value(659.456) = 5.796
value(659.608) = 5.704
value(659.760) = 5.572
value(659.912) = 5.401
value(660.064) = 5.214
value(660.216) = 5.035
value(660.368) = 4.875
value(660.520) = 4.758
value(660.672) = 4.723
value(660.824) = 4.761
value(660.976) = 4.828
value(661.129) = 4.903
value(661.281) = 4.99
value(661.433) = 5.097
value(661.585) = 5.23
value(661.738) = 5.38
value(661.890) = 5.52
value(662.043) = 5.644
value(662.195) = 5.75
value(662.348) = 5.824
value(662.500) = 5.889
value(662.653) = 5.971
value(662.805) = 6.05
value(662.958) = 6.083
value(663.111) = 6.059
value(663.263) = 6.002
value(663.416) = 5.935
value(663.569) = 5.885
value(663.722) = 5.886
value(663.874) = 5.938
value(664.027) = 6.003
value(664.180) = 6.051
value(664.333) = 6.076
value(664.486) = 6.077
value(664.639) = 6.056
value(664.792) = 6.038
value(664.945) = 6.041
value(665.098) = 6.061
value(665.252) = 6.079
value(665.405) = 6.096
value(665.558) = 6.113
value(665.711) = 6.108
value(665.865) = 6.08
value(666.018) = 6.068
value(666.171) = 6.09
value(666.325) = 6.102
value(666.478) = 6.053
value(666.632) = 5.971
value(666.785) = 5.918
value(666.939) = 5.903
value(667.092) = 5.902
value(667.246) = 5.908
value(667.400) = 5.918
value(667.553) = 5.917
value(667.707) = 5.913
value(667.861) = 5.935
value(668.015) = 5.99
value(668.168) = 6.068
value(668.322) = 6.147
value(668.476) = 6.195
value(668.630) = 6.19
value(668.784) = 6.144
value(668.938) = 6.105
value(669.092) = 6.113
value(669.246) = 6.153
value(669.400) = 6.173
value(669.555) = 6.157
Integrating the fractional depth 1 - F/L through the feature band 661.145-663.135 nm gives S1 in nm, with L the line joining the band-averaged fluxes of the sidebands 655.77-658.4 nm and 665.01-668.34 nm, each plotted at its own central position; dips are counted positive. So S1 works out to 0.15 nm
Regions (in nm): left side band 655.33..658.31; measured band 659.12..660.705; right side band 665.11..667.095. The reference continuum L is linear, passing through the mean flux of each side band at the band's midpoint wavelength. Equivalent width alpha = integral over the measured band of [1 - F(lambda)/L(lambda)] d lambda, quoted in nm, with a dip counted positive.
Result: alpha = 0.20 nm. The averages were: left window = 6.17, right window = 6.04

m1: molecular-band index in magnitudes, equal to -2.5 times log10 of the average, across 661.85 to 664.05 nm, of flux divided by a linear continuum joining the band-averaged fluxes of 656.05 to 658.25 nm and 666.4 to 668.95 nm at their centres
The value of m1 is 0.03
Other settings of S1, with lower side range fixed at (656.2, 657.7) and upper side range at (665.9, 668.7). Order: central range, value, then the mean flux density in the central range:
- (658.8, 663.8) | 0.467 nm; 5.53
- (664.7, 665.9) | -0.007 nm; 6.07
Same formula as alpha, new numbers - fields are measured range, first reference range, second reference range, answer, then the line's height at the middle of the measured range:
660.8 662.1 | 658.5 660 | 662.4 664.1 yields 0.165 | 5.91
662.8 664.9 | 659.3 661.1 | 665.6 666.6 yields -0.102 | 5.73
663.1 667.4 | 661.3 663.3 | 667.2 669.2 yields -0.103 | 5.88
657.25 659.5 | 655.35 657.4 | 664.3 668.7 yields 0.046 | 6.16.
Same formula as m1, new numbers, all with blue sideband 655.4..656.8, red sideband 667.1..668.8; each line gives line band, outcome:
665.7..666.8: 0.00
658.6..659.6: 0.05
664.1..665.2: 0.01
